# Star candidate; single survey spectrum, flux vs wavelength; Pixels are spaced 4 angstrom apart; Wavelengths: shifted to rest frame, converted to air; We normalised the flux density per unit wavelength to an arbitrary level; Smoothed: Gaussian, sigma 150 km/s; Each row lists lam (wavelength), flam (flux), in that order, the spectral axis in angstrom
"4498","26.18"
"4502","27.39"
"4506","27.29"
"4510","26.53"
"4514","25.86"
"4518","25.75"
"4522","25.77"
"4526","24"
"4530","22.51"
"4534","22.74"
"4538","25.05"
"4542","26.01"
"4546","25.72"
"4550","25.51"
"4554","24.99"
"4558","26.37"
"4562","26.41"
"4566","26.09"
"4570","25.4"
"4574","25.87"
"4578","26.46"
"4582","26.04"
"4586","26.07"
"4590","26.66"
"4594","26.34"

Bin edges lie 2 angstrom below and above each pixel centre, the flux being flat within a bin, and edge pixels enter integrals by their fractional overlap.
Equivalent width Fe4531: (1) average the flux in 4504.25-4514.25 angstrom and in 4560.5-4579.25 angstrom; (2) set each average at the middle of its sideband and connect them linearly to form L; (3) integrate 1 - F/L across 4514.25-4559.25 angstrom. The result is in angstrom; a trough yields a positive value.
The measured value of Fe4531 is 2.4 angstrom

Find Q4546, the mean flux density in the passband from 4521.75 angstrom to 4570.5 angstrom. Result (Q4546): 25.1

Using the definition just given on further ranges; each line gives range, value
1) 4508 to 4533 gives 25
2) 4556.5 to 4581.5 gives 26.1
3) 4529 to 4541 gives 23.7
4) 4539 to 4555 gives 25.6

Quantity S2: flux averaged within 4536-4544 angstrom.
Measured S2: 25.5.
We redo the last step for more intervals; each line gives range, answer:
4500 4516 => 26.8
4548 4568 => 25.9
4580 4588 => 26.1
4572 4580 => 26.2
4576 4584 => 26.2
